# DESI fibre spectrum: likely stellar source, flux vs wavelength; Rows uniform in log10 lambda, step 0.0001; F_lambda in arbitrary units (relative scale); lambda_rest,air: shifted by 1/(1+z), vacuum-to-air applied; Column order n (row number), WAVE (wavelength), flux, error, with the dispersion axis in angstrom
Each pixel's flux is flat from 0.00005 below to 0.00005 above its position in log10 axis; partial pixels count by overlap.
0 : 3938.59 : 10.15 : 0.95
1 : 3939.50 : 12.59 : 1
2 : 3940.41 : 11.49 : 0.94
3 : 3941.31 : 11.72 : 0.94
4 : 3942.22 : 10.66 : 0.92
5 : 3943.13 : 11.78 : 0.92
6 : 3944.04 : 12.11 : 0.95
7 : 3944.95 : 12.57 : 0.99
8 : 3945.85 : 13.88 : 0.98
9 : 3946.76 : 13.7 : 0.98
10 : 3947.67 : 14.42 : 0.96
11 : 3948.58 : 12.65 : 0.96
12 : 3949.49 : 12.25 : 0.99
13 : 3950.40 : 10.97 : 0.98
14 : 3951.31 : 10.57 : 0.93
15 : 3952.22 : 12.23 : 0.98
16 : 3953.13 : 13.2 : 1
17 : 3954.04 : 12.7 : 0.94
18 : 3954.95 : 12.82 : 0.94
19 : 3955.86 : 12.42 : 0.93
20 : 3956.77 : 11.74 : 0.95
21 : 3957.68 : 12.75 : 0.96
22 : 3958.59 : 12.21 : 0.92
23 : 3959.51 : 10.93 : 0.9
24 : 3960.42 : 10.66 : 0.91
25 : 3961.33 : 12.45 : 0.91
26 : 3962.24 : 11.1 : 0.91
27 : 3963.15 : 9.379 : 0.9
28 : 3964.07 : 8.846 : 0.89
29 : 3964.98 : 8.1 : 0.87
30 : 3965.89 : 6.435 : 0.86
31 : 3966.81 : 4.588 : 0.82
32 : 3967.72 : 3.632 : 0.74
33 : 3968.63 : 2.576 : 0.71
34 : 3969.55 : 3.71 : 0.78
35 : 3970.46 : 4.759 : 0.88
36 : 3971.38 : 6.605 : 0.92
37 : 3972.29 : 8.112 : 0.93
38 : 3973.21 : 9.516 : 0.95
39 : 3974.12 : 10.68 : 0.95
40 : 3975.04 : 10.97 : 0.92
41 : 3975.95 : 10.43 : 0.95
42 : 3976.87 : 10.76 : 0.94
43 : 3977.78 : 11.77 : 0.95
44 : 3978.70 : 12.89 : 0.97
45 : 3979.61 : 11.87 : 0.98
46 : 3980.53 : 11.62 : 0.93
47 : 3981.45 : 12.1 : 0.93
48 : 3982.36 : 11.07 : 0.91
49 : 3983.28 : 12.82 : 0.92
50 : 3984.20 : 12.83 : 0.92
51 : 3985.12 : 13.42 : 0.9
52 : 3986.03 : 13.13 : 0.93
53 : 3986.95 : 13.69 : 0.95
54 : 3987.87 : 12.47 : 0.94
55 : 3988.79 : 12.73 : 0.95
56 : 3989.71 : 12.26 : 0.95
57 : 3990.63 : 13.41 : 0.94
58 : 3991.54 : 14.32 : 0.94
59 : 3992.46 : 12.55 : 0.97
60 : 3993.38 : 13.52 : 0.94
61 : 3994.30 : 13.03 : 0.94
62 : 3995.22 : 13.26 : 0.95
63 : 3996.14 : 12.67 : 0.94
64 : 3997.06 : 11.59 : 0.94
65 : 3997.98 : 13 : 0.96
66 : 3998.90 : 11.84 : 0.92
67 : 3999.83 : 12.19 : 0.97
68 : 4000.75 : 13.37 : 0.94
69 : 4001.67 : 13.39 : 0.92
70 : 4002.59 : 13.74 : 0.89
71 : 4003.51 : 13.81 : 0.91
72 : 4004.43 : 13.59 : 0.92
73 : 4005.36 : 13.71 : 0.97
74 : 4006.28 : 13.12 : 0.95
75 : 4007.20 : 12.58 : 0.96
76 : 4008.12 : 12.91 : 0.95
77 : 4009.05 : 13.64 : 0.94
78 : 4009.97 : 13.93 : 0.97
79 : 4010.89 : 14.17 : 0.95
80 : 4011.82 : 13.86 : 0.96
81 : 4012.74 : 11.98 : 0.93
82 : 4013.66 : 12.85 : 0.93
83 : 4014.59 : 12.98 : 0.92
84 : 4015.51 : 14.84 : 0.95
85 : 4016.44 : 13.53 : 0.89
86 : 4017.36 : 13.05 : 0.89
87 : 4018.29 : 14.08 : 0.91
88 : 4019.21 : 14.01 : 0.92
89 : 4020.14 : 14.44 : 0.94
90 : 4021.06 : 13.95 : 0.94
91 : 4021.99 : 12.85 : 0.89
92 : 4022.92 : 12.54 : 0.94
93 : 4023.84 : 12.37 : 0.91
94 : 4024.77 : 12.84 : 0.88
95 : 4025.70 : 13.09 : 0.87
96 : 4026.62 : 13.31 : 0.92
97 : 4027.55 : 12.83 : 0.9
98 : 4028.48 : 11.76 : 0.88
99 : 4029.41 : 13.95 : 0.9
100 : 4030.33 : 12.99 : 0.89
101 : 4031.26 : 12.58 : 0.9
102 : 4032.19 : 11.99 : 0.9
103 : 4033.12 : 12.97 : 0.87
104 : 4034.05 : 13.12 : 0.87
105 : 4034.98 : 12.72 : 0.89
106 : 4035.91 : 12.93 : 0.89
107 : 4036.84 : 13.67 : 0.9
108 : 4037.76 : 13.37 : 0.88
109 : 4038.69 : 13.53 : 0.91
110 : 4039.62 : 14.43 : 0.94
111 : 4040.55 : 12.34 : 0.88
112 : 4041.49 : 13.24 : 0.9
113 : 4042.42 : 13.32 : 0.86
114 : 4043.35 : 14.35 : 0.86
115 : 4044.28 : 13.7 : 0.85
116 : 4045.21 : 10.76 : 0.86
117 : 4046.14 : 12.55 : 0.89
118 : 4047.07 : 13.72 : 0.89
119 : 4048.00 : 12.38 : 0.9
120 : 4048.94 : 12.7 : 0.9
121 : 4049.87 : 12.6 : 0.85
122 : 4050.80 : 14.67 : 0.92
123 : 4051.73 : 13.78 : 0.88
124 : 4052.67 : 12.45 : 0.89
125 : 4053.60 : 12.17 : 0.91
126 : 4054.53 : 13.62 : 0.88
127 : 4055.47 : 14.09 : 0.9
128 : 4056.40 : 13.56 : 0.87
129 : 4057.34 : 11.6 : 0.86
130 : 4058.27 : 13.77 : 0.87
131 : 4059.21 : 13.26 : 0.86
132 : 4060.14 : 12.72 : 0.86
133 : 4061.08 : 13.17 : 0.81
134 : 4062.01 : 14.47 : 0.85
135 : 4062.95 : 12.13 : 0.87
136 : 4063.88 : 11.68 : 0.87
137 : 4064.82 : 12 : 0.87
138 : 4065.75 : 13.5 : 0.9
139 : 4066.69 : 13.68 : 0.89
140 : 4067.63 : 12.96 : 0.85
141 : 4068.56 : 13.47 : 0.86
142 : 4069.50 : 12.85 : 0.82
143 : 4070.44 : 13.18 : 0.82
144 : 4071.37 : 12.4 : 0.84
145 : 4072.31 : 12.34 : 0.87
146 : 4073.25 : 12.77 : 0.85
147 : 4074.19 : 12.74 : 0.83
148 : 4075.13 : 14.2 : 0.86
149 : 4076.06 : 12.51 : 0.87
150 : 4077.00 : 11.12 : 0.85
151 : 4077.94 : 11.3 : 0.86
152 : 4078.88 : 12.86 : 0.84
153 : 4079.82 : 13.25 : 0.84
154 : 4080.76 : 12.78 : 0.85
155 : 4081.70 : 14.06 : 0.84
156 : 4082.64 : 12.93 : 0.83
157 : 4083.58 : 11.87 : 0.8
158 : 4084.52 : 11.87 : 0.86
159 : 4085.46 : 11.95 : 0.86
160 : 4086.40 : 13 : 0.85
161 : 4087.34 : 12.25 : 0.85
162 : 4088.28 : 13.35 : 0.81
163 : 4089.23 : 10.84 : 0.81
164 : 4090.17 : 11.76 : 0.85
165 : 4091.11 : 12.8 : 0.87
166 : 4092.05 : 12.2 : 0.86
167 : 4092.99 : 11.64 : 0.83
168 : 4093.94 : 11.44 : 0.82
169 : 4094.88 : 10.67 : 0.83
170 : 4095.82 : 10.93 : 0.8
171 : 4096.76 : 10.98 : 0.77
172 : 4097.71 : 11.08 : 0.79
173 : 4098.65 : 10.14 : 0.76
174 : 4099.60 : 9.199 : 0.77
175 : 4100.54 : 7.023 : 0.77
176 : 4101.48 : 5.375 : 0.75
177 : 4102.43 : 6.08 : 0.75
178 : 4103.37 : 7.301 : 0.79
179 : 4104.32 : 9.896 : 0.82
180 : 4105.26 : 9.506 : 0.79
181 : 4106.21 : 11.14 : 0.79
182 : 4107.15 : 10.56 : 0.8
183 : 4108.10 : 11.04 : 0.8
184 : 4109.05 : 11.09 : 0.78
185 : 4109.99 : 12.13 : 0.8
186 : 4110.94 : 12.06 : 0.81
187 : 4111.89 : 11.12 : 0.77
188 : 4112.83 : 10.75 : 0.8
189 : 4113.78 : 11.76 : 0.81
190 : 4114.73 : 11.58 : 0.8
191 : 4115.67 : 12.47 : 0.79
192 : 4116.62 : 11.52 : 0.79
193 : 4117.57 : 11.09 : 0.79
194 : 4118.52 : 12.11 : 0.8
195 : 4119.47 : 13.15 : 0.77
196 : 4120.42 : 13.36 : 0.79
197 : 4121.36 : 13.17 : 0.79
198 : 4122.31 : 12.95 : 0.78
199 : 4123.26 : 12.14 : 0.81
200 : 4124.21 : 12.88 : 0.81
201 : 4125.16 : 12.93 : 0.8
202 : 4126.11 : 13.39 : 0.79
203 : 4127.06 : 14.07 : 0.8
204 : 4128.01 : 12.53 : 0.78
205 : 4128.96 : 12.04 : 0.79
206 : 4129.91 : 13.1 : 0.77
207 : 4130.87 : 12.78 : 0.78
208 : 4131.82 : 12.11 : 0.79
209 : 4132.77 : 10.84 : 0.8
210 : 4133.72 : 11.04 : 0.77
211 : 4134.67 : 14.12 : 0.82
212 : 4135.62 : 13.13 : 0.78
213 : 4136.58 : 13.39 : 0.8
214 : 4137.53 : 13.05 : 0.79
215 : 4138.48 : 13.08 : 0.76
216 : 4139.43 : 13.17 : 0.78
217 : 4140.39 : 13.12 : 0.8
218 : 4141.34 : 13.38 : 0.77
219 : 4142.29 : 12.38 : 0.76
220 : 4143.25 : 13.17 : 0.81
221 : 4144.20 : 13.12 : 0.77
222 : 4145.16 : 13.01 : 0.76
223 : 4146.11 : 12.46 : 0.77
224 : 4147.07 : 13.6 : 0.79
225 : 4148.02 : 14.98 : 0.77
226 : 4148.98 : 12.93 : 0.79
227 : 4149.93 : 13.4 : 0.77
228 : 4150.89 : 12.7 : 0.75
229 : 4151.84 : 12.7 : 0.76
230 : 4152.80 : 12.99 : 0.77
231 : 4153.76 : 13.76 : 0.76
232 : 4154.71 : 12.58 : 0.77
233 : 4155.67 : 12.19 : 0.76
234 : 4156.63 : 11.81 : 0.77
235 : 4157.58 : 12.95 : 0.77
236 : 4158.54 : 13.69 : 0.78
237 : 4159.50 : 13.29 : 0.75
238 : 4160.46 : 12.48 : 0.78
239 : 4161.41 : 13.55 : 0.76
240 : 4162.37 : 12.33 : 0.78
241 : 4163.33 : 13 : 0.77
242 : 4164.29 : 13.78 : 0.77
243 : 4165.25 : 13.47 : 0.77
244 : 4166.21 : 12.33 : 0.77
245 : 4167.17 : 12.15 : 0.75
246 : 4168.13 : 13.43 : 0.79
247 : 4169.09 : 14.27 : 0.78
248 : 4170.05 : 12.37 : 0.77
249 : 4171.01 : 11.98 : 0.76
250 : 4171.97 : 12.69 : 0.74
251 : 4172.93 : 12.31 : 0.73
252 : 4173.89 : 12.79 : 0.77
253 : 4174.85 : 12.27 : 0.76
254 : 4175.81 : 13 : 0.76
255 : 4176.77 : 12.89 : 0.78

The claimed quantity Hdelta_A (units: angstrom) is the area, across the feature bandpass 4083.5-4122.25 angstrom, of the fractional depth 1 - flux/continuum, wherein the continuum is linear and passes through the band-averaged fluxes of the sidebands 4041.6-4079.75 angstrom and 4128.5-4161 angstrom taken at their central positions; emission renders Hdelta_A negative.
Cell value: 5.55 angstrom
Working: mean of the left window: 12.9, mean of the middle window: 11.1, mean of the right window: 12.9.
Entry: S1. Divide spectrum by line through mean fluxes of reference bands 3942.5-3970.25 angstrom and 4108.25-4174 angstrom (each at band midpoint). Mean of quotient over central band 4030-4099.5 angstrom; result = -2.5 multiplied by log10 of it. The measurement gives -0.08 mag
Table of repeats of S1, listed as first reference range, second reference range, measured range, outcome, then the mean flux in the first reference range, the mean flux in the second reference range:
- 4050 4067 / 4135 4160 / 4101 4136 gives 0.13 mag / 13.1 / 13.1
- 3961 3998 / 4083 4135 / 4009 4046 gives -0.21 mag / 10.6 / 11.5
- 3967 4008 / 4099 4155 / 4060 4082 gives -0.09 mag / 11.5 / 12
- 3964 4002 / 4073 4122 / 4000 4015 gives -0.22 mag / 10.8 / 11.4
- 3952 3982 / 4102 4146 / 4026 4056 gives -0.20 mag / 9.82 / 12.1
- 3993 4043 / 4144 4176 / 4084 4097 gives 0.11 mag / 13.2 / 12.9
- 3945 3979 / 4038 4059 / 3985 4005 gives -0.15 mag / 10.2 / 13.1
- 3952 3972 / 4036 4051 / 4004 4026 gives -0.14 mag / 9.22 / 13.2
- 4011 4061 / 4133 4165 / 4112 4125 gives 0.07 mag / 13.2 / 13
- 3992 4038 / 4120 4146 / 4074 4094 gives 0.05 mag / 13.1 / 12.9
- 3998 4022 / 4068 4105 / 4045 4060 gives -0.06 mag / 13.4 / 11.5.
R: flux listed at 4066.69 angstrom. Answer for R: 13.68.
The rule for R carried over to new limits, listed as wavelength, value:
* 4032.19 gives 11.99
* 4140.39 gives 13.12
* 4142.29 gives 12.38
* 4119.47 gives 13.15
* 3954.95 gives 12.82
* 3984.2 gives 12.83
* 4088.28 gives 13.35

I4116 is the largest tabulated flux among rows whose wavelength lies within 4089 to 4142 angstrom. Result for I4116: 14.12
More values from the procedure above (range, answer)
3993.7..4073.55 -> 14.84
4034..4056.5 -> 14.67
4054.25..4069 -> 14.47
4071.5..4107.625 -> 14.2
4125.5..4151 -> 14.98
